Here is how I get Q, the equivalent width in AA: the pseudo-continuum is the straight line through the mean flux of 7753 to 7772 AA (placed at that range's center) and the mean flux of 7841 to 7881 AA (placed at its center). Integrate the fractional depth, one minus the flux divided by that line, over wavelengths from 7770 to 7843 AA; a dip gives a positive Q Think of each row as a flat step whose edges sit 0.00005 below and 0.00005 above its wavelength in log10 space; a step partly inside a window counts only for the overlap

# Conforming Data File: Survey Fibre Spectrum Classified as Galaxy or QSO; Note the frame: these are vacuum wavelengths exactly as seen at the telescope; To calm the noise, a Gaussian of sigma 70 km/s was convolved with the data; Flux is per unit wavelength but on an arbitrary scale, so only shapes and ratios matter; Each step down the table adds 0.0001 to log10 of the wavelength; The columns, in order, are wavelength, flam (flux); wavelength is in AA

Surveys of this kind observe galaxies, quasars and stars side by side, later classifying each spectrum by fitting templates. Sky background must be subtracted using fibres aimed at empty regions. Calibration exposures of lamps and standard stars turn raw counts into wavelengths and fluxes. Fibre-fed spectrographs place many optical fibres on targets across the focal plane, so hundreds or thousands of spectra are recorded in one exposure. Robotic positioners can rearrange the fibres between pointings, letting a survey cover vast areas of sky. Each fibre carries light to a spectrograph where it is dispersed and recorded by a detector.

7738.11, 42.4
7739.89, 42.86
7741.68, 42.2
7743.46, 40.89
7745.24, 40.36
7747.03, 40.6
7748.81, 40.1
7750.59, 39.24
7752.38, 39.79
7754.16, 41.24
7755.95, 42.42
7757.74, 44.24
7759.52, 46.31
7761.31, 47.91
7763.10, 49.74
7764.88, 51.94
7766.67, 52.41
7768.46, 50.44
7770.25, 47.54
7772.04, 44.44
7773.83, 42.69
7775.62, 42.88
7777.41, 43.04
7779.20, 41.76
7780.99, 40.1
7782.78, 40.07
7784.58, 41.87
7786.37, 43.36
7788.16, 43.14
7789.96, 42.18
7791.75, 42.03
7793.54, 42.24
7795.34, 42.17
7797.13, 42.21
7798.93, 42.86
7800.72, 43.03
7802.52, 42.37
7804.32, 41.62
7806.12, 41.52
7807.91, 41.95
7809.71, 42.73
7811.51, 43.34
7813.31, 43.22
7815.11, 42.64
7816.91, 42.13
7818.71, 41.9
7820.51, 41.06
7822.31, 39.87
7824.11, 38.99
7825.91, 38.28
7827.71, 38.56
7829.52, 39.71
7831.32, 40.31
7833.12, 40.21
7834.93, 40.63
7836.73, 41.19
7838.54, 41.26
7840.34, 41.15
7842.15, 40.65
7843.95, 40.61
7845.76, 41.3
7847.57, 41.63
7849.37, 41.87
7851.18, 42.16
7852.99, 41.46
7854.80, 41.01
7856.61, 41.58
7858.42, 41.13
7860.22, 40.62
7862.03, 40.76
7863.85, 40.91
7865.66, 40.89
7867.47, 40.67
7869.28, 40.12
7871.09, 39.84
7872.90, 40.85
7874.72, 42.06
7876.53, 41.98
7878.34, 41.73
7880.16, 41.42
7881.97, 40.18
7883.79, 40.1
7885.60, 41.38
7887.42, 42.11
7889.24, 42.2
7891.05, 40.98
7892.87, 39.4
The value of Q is 4.5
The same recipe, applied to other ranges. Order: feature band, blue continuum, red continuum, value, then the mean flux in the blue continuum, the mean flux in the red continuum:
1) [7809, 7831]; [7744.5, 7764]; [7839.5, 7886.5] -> 0.43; 42.9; 41.1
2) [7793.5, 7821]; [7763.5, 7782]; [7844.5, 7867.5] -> 0.99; 45.8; 41.2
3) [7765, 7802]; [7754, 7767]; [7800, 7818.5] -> 1.02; 47.1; 42.4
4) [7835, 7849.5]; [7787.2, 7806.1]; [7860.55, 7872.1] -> 0.01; 42.3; 40.5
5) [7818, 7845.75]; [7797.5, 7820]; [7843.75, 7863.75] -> 1.00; 42.4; 41.3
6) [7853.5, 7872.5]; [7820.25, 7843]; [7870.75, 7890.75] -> 0.04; 40.1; 41.3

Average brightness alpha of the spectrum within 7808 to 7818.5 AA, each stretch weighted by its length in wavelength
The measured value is 42.7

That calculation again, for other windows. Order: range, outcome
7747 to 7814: 43.5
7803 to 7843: 41.1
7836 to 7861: 41.3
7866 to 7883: 41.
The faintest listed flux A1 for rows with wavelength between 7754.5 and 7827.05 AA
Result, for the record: 38.28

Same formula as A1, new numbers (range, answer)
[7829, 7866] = 39.71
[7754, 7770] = 41.24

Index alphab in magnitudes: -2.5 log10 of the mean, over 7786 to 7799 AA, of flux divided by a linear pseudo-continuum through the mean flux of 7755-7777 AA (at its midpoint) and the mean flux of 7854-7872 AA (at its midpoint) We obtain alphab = 0.07 mag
